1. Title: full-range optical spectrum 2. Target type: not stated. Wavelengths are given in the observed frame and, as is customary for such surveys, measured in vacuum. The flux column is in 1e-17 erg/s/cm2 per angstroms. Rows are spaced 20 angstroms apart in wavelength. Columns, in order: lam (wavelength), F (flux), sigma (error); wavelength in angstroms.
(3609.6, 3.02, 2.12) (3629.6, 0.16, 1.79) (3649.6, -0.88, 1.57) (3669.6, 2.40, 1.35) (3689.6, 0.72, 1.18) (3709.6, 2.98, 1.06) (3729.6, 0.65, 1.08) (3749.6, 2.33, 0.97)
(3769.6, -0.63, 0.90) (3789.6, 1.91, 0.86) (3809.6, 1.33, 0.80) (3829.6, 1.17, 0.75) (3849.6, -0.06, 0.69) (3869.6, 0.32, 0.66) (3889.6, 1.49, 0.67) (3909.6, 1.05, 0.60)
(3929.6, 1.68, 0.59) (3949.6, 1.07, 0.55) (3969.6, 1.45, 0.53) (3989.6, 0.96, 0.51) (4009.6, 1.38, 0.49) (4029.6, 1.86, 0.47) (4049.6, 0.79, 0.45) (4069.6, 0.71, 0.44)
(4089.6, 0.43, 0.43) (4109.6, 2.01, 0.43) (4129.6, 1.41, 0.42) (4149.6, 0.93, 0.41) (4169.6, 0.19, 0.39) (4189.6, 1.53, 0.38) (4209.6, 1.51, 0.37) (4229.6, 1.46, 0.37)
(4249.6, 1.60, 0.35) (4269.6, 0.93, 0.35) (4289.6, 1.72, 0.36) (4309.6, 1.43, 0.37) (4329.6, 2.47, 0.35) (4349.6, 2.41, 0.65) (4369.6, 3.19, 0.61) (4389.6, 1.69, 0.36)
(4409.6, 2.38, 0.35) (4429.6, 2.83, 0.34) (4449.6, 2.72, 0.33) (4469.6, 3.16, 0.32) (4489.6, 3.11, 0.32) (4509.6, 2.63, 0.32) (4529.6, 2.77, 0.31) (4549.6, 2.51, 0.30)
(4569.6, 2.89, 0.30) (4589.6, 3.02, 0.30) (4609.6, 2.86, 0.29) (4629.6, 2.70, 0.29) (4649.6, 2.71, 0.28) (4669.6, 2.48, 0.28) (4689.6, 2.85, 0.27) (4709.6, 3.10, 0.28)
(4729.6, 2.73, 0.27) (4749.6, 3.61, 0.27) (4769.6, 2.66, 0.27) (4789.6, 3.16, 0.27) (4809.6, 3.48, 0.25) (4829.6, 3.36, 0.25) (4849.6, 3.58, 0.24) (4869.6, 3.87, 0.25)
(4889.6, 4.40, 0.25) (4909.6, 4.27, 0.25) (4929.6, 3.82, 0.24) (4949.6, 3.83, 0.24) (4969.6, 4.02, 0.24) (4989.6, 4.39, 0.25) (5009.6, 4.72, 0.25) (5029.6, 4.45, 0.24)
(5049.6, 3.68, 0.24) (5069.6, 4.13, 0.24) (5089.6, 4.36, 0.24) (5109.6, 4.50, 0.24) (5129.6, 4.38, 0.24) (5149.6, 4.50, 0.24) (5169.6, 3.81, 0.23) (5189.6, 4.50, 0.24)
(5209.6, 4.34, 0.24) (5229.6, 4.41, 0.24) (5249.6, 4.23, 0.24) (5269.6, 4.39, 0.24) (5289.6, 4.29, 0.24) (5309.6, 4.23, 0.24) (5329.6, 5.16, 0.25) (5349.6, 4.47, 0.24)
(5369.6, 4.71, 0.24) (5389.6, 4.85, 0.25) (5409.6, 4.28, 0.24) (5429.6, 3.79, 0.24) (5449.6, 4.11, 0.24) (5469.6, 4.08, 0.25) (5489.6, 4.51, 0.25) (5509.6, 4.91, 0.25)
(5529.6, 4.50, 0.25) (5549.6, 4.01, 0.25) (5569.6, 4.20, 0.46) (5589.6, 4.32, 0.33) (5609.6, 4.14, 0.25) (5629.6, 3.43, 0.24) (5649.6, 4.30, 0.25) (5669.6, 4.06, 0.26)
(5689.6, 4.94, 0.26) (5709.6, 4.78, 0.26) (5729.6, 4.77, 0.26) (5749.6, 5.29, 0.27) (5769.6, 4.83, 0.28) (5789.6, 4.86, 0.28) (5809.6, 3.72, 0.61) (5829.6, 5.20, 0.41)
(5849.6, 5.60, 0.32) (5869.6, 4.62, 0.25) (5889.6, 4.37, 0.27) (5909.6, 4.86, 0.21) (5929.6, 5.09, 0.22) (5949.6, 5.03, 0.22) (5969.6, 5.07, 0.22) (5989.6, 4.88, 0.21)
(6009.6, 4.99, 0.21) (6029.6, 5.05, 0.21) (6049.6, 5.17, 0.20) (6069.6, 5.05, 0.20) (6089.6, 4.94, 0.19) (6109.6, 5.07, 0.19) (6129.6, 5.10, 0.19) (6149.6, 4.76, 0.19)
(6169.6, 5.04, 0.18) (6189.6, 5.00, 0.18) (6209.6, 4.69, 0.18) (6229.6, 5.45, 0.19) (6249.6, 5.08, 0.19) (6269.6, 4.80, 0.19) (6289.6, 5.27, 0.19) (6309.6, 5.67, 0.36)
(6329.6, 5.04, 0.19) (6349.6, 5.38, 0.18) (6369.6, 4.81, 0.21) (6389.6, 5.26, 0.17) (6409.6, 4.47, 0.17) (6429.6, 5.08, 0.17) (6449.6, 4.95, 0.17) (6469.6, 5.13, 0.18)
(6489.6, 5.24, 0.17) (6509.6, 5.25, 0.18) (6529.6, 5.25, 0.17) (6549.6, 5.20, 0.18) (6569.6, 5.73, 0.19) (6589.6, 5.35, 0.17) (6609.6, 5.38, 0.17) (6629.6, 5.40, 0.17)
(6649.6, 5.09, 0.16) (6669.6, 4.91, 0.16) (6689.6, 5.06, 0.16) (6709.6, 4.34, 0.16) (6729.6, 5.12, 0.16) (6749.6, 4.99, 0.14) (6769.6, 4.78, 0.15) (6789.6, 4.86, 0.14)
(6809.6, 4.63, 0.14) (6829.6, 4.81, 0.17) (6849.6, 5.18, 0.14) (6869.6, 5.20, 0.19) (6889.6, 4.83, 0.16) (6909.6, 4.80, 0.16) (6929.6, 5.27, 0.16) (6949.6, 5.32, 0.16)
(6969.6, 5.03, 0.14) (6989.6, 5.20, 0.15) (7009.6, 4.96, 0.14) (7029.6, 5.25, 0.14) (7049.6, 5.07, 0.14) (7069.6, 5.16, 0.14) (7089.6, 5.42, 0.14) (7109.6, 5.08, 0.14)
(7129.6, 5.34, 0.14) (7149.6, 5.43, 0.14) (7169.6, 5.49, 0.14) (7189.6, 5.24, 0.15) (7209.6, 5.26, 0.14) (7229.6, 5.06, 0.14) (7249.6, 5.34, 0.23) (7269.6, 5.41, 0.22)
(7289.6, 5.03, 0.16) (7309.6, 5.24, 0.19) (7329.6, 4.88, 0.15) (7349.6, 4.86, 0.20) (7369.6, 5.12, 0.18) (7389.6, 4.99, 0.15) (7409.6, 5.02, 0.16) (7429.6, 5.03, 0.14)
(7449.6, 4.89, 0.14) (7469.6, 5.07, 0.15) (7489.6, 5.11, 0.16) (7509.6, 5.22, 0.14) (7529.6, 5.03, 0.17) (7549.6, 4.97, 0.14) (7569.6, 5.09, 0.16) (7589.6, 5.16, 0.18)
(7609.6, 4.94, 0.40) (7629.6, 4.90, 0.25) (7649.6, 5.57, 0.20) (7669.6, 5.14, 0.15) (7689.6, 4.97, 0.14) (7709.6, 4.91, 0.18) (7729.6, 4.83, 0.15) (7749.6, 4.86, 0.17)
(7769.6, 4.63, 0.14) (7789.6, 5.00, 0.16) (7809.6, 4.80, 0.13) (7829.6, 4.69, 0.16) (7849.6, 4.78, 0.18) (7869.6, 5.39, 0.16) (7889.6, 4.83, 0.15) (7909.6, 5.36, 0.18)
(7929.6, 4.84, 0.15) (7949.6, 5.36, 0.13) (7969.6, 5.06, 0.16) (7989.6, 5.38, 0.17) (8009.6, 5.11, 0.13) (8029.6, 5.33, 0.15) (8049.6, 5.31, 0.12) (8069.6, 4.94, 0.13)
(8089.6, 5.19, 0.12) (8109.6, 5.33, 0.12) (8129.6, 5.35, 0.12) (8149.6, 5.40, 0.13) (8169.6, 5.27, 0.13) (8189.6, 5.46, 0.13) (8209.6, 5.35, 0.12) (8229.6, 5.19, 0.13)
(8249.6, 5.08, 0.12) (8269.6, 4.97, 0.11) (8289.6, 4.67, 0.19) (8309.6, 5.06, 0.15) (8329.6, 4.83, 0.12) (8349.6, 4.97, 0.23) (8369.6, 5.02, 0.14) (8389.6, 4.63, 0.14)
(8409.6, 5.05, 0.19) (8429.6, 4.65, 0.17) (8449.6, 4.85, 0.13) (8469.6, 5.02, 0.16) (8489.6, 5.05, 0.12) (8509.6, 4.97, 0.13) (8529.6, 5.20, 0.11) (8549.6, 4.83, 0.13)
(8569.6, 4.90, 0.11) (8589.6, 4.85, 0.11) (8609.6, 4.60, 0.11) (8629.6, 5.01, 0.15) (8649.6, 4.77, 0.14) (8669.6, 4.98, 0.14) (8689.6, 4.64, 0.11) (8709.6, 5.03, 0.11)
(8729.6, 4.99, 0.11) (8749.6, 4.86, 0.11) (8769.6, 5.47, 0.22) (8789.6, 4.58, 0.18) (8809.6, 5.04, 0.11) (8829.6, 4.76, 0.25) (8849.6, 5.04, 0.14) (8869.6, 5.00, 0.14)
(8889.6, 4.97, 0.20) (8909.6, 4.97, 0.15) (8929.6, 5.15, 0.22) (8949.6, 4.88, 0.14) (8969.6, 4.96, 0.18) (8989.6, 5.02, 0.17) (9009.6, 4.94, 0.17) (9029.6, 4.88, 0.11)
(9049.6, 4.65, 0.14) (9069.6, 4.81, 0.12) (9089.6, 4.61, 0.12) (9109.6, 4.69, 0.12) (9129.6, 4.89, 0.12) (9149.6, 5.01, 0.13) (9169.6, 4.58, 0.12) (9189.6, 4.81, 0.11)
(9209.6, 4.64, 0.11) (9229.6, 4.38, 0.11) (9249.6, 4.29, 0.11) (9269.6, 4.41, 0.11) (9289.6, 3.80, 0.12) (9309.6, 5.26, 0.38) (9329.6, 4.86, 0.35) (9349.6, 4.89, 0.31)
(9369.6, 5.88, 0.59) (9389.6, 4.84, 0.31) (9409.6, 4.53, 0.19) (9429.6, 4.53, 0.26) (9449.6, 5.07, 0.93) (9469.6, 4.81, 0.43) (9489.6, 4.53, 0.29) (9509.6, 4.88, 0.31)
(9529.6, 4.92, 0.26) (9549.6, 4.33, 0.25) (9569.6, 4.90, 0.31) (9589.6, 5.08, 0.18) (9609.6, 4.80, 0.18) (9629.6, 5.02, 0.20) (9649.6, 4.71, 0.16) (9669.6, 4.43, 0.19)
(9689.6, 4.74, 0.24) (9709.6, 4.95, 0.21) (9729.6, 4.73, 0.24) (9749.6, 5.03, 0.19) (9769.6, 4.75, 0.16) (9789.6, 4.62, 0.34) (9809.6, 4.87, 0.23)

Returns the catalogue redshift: 0.087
